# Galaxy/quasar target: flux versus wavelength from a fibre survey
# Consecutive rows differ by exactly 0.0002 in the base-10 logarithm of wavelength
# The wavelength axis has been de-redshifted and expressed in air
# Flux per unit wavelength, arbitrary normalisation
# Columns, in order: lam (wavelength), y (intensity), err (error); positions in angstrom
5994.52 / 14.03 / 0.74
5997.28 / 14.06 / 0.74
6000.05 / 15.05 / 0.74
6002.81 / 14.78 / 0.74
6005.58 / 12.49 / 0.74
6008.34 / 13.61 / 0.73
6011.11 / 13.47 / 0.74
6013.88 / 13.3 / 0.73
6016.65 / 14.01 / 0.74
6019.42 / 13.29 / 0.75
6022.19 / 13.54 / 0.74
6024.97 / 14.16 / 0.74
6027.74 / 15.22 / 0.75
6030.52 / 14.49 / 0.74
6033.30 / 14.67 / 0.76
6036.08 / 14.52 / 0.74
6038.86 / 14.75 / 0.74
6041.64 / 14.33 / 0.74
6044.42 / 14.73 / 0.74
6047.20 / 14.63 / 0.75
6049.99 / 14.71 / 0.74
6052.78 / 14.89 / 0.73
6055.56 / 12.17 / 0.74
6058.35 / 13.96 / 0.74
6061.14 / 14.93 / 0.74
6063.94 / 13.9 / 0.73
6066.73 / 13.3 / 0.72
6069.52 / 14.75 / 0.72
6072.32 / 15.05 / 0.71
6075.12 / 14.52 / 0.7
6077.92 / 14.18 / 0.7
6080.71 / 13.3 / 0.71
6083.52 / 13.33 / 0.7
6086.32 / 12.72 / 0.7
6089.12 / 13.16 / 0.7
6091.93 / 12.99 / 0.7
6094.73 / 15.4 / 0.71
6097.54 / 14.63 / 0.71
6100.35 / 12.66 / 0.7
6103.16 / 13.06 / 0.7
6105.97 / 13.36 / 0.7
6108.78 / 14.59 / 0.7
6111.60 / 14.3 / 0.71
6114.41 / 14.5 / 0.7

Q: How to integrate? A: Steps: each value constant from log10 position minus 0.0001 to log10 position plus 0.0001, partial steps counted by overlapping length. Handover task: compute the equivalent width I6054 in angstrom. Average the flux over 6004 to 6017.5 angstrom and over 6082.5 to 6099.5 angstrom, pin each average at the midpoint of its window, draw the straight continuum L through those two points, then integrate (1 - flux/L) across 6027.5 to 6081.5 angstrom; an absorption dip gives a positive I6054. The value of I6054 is -3.2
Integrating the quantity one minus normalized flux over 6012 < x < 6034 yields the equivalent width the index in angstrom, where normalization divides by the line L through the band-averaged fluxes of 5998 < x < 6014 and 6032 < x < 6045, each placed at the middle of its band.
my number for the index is 0.3 angstrom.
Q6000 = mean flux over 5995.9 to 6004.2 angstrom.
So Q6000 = 14.6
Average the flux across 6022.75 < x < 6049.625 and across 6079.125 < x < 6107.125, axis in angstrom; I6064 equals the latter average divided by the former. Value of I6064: 0.92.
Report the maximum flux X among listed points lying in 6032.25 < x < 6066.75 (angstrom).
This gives 14.93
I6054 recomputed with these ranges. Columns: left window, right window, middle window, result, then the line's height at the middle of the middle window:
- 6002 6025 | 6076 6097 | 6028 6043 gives -1.1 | 13.6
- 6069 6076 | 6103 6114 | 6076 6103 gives 1.5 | 14.4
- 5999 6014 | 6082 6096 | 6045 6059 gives -0.5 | 13.6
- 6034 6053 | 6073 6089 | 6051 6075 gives -0.1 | 14.1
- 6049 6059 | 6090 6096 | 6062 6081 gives -0.3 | 14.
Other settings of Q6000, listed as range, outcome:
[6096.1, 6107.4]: 13.4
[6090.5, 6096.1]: 14.2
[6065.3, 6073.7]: 14.4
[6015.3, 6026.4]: 13.8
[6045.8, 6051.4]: 14.7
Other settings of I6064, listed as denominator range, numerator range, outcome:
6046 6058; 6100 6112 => 0.97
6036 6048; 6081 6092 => 0.89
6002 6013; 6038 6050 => 1.08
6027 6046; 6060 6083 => 0.97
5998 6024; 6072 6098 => 1.01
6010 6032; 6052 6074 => 1.01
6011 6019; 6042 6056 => 1.06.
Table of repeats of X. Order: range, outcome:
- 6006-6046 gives 15.22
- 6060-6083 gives 15.05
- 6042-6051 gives 14.73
